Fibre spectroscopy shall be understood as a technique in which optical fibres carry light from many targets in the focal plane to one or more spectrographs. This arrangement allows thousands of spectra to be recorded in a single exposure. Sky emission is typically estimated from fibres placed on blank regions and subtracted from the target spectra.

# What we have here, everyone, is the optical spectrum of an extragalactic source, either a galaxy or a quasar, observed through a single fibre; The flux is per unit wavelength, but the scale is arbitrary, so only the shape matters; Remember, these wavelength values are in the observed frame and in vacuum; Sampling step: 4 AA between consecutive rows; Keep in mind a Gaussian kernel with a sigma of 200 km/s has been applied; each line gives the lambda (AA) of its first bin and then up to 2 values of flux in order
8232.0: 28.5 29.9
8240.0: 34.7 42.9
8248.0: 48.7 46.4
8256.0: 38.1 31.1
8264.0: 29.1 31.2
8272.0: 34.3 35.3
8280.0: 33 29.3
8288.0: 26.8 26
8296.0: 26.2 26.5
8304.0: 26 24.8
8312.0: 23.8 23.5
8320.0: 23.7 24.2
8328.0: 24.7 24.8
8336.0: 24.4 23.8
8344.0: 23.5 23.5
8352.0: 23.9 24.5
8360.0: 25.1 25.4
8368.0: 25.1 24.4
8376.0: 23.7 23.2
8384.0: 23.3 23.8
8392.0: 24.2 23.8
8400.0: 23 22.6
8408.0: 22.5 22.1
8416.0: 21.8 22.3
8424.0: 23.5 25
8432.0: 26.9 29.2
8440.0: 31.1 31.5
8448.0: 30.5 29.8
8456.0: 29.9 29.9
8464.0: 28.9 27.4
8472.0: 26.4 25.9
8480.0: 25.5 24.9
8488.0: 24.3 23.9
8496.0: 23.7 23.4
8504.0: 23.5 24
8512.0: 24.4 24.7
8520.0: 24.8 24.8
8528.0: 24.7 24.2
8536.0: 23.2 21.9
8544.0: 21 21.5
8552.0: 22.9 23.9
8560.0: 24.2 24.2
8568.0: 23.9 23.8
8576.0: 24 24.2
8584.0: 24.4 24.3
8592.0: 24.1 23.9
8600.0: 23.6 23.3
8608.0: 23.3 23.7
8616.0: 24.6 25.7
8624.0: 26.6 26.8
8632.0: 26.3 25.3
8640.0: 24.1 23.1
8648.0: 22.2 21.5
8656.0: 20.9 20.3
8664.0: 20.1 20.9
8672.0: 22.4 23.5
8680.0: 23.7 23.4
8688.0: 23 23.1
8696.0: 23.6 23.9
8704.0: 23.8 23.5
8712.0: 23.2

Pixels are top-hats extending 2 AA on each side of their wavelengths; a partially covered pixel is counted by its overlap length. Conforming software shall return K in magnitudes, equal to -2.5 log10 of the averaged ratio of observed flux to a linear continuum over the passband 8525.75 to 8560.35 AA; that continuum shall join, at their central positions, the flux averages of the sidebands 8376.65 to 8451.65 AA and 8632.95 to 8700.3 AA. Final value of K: 0.04 mag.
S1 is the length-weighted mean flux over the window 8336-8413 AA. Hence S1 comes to 23.8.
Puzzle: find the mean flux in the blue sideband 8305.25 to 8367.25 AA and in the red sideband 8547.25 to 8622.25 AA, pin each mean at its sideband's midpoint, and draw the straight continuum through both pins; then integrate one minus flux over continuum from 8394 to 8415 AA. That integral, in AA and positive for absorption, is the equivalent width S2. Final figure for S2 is 1.2 AA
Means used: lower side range 24.3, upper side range 23.9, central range 22.8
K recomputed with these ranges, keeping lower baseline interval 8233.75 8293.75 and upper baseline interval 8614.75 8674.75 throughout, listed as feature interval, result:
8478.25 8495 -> 0.14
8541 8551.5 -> 0.21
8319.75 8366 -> 0.30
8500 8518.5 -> 0.14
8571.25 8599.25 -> 0.04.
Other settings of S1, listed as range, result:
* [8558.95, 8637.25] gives 24.5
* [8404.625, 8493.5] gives 26.5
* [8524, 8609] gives 23.6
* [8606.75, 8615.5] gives 23.7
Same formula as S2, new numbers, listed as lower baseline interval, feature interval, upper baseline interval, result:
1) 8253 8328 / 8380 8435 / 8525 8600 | 6.05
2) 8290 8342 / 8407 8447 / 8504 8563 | -2.67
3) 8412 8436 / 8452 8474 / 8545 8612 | -4.16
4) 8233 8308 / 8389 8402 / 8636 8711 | 2.63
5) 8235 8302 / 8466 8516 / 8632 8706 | 5.11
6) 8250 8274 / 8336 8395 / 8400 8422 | 4.58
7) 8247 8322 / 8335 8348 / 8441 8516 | 2.45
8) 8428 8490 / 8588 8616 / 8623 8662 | 0.96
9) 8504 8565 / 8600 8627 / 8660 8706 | -1.63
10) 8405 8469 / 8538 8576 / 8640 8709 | 2.51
